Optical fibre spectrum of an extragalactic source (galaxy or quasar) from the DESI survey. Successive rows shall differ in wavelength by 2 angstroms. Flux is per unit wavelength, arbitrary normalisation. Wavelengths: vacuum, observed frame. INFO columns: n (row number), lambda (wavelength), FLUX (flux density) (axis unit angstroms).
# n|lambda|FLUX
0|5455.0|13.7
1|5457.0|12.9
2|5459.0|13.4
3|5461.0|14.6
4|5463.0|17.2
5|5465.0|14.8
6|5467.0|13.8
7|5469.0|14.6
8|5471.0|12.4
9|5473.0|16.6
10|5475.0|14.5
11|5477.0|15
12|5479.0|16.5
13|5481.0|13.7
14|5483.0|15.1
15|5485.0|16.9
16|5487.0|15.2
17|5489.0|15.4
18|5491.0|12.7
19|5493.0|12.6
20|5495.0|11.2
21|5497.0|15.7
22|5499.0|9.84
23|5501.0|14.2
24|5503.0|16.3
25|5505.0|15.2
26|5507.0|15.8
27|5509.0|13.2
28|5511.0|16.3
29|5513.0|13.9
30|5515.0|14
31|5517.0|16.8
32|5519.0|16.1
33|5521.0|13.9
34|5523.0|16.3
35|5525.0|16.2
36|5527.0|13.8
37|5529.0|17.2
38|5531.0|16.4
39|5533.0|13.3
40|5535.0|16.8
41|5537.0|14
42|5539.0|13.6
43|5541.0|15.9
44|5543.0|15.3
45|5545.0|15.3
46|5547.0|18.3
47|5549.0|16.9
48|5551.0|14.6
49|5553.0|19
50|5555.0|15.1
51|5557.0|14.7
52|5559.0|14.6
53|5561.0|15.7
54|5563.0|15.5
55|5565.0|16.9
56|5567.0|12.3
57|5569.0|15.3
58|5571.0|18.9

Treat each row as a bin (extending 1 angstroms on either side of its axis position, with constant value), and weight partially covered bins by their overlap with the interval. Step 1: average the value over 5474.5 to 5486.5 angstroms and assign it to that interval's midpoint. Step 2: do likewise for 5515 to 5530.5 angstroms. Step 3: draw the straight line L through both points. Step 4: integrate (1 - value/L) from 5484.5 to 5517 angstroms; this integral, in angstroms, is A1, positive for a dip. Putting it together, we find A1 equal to 2.5 angstroms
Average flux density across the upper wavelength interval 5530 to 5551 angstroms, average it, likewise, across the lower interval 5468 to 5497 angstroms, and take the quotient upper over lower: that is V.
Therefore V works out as 1.1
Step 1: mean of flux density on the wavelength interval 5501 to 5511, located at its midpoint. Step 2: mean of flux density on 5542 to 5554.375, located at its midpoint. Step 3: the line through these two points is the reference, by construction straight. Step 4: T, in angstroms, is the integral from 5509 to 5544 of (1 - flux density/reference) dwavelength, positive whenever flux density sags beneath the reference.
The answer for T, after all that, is 1.3 angstroms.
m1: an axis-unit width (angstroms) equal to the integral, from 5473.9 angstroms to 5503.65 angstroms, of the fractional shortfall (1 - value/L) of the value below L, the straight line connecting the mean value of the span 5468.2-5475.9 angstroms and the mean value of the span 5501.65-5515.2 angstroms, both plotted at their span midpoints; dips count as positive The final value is 0.9 angstroms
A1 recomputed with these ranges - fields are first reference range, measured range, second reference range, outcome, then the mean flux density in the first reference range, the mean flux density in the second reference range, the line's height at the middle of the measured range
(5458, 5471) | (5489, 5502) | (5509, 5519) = 1.7 angstroms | 14.6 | 15.1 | 14.9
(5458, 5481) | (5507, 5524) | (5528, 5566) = 0.3 angstroms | 14.8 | 15.7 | 15.4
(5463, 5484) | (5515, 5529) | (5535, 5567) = -0.2 angstroms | 14.8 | 15.6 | 15.3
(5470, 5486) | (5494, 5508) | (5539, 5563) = 1.2 angstroms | 15.1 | 15.8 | 15.3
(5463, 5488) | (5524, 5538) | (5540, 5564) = 0.2 angstroms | 15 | 15.9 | 15.7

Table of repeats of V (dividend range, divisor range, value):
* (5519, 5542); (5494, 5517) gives 1.07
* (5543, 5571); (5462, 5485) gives 1.05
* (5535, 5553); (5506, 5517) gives 1.06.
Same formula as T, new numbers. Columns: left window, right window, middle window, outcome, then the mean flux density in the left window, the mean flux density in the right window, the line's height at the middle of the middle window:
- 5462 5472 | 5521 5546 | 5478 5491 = -0.44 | 14.6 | 15.3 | 14.8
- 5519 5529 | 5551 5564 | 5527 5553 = -0.29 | 15.4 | 15.7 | 15.5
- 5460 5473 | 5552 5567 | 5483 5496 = 0.76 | 14.7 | 15.7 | 15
